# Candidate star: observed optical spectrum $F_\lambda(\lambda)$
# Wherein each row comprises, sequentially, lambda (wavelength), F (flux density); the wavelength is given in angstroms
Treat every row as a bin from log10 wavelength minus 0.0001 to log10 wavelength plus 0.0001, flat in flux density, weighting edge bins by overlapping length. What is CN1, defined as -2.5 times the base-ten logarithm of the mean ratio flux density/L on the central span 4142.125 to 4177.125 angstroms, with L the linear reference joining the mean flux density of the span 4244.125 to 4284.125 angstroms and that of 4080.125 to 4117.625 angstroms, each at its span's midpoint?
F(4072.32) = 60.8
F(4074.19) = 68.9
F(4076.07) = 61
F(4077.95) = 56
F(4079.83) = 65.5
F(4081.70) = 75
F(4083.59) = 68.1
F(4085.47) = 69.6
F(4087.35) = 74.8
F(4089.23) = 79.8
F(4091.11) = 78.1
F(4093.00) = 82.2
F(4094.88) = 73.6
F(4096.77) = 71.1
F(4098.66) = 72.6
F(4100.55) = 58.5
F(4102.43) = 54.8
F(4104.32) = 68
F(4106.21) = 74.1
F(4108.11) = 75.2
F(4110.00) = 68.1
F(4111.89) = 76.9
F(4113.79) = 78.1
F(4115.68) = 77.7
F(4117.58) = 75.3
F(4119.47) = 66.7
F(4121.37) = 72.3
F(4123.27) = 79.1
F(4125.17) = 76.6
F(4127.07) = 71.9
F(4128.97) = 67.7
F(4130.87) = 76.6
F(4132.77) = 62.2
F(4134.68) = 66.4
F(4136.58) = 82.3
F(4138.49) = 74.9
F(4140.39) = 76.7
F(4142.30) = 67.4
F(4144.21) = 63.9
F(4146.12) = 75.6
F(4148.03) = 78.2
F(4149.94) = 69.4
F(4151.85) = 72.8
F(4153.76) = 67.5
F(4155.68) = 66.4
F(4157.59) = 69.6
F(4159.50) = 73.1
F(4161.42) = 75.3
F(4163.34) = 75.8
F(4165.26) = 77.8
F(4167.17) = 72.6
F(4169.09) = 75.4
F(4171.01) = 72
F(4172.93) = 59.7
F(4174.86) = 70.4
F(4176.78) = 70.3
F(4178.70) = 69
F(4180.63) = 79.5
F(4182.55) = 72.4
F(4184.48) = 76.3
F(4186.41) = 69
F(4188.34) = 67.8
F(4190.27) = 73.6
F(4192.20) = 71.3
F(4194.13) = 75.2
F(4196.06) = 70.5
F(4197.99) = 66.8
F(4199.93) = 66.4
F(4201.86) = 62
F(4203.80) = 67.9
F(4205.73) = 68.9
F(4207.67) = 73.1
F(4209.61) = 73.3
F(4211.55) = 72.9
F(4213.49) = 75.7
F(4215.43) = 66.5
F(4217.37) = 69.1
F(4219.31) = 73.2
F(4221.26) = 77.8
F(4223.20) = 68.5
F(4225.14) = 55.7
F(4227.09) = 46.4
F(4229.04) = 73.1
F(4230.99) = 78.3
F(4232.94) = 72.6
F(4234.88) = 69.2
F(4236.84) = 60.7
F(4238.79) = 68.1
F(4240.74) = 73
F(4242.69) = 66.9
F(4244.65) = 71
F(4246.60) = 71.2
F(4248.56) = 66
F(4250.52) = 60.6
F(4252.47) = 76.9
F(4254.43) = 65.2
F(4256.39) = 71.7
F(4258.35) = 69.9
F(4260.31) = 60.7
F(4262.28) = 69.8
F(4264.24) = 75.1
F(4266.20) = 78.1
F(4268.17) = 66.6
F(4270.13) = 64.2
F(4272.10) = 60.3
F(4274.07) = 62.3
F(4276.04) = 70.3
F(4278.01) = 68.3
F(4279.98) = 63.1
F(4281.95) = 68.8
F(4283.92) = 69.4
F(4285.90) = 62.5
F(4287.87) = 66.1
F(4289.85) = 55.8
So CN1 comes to -0.008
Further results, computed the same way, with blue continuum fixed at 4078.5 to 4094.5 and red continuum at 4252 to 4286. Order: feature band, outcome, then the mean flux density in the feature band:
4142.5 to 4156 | 0.018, 70.5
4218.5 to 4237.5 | 0.026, 67.6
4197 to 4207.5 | 0.050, 66.9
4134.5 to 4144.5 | -0.013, 72.9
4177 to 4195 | -0.030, 72.6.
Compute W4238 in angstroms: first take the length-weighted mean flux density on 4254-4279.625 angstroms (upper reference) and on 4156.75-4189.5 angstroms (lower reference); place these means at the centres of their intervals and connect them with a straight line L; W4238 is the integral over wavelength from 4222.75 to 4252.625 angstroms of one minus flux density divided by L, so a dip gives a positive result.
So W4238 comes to 0.9 angstroms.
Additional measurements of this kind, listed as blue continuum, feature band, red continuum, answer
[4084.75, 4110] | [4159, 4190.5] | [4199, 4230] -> -1.4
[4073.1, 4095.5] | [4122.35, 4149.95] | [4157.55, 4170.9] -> 0.2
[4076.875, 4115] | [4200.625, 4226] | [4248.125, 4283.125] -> -0.3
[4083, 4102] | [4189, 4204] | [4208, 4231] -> 0.1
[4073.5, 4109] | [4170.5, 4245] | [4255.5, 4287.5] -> -1.3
